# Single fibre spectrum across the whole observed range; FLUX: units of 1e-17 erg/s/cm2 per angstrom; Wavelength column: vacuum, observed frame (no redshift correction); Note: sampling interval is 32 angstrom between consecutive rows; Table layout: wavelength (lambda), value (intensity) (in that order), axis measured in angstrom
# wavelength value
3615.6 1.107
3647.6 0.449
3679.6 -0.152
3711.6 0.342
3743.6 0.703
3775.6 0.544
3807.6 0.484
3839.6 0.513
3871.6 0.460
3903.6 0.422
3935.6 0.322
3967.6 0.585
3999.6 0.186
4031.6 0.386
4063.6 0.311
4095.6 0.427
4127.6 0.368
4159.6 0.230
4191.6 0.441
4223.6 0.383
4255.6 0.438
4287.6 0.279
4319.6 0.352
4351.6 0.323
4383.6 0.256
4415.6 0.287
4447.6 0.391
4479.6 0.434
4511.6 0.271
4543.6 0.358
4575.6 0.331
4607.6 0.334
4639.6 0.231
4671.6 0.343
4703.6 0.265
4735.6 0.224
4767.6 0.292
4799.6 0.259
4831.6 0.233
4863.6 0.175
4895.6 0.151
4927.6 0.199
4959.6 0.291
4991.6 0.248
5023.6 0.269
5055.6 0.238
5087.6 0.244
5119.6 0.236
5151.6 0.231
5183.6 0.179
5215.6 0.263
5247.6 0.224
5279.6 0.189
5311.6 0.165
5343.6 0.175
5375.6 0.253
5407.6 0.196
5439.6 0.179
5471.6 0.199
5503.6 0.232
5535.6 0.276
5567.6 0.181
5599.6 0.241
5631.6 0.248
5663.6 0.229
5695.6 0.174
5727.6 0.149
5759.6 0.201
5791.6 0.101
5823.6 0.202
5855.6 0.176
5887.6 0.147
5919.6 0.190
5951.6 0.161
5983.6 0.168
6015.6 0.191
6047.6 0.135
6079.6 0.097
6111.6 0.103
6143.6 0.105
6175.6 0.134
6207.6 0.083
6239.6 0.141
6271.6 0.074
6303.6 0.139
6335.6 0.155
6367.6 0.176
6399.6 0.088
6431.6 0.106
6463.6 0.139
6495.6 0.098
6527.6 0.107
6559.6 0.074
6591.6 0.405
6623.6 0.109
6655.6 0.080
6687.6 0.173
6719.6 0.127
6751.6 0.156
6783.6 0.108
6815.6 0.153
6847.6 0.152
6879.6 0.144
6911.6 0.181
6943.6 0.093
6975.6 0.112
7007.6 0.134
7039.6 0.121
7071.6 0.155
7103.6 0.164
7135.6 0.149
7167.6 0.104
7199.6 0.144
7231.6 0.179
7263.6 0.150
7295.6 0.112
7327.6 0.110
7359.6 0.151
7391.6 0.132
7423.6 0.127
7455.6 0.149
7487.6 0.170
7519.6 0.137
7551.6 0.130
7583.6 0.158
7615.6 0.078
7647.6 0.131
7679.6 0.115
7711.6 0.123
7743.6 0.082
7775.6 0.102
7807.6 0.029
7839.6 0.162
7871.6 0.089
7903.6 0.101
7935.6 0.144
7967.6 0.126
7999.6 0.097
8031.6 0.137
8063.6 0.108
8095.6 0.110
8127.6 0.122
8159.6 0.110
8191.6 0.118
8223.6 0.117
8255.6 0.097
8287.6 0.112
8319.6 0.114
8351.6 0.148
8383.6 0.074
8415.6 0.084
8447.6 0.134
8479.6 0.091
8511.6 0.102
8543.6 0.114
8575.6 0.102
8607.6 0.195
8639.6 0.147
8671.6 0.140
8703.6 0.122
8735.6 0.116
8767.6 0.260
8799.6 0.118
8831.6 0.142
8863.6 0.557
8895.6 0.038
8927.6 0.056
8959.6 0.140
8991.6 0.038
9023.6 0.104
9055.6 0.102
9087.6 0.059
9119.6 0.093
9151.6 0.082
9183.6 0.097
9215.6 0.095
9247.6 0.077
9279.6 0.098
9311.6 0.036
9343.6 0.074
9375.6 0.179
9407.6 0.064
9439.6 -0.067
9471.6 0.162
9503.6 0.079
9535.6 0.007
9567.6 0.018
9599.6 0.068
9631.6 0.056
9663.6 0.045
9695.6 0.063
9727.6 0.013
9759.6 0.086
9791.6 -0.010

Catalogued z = 0.77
